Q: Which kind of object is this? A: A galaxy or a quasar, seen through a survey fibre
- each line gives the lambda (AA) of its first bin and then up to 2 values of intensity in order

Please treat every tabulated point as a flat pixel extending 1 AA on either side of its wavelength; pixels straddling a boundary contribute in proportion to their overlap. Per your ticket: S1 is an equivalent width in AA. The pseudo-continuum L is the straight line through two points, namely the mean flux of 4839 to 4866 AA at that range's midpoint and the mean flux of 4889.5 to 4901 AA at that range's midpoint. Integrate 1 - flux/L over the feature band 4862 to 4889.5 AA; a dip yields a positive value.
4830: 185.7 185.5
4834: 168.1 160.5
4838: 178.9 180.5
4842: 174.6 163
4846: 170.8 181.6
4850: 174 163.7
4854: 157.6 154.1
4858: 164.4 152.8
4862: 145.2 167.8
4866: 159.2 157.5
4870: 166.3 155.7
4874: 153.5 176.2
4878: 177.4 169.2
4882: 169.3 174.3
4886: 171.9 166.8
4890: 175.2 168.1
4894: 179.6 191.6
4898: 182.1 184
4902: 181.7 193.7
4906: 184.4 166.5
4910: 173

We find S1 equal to 1.2 AA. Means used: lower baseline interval 165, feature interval 166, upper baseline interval 180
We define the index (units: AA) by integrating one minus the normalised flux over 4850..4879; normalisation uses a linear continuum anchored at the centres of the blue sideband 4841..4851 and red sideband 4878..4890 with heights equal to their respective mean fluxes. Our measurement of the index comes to 1.8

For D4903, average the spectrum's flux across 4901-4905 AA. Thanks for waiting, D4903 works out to 188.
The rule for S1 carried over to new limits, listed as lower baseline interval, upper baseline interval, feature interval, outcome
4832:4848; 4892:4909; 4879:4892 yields 0.64 AA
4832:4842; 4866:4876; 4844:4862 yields 0.39 AA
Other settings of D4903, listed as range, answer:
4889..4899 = 179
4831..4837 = 171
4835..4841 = 173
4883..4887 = 173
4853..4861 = 157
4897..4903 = 183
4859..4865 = 155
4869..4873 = 161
